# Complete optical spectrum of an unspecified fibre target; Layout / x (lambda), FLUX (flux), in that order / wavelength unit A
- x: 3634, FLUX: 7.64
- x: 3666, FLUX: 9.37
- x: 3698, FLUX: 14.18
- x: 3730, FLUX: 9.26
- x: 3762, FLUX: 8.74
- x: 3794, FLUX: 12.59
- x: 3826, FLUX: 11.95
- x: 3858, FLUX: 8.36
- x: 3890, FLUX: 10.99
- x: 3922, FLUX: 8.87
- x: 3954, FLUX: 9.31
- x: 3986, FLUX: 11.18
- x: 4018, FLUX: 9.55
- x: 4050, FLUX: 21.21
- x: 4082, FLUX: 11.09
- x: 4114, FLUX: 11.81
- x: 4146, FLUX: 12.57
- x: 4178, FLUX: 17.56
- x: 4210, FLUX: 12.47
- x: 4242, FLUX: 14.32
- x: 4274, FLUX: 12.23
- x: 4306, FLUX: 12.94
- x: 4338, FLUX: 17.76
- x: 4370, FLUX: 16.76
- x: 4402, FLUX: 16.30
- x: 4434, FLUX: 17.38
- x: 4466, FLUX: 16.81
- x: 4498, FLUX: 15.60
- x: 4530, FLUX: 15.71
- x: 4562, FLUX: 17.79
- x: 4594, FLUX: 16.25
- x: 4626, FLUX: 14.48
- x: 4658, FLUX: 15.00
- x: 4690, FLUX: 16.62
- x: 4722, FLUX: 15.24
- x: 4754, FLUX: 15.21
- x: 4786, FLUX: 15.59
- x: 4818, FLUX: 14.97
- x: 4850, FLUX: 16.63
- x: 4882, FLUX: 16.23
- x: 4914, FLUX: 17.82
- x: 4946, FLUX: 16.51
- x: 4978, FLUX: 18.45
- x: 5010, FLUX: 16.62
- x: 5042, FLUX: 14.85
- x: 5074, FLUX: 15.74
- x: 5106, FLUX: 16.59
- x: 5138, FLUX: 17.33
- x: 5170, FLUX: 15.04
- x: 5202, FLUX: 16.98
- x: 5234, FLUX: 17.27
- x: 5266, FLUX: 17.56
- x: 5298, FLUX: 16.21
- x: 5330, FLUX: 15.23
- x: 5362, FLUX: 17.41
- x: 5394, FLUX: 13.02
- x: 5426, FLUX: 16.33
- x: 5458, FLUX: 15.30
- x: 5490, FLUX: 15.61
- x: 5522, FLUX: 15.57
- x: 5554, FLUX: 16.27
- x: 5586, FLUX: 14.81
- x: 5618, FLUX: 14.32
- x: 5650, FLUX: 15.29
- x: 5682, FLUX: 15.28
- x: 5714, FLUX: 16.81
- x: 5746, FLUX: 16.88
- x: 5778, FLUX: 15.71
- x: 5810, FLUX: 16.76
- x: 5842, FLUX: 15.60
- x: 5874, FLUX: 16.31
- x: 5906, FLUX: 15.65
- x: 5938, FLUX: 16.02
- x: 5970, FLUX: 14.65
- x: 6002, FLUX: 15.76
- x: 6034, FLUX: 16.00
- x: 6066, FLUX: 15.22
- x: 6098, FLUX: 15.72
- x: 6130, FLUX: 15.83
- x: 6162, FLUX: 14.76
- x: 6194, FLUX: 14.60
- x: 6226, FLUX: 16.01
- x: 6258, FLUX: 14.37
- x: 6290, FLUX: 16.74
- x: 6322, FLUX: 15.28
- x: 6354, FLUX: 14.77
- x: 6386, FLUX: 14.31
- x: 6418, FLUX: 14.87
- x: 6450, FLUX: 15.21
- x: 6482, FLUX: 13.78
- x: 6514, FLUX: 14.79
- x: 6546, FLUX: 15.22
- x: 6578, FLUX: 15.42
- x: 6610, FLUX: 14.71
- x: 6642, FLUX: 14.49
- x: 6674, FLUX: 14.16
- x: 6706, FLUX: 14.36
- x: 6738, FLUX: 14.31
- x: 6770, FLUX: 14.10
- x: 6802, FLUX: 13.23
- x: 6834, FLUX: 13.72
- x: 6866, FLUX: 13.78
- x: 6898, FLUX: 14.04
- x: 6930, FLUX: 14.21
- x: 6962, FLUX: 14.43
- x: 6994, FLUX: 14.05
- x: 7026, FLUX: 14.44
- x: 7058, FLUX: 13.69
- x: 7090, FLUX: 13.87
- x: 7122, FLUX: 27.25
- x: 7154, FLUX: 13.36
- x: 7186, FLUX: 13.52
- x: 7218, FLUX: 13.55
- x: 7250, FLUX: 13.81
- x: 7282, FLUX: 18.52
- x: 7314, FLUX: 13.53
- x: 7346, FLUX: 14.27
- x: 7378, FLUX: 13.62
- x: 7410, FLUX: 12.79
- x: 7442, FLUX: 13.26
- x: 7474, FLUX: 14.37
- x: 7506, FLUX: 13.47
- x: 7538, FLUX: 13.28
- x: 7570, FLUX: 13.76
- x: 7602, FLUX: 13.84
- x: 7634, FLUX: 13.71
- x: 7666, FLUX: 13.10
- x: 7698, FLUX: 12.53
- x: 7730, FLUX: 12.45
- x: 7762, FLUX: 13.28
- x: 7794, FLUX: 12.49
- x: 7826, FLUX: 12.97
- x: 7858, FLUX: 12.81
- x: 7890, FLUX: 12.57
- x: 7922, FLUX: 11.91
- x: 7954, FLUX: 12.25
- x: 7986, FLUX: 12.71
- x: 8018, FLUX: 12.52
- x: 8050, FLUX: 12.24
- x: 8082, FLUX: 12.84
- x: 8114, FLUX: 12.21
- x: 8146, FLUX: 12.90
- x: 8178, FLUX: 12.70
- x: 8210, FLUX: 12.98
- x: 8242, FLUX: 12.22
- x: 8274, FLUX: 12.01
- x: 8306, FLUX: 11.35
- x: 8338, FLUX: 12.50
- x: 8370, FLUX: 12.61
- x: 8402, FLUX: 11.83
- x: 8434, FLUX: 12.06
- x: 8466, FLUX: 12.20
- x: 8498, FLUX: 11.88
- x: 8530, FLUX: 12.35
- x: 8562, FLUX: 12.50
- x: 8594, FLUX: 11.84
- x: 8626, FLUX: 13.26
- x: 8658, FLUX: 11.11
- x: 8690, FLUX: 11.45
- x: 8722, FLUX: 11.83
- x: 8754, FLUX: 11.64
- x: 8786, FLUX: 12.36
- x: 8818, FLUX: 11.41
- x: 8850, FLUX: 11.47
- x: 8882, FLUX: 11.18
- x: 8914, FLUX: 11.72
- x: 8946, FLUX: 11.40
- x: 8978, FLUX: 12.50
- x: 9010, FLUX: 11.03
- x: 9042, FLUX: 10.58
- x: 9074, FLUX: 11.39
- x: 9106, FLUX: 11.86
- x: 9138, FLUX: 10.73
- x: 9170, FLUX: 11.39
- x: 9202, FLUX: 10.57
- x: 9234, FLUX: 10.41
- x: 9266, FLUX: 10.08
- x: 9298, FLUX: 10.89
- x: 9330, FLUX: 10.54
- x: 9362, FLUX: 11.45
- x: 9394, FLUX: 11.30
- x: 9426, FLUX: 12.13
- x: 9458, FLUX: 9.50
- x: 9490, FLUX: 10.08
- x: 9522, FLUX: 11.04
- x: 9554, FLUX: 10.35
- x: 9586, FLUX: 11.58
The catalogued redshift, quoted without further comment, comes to 0.083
